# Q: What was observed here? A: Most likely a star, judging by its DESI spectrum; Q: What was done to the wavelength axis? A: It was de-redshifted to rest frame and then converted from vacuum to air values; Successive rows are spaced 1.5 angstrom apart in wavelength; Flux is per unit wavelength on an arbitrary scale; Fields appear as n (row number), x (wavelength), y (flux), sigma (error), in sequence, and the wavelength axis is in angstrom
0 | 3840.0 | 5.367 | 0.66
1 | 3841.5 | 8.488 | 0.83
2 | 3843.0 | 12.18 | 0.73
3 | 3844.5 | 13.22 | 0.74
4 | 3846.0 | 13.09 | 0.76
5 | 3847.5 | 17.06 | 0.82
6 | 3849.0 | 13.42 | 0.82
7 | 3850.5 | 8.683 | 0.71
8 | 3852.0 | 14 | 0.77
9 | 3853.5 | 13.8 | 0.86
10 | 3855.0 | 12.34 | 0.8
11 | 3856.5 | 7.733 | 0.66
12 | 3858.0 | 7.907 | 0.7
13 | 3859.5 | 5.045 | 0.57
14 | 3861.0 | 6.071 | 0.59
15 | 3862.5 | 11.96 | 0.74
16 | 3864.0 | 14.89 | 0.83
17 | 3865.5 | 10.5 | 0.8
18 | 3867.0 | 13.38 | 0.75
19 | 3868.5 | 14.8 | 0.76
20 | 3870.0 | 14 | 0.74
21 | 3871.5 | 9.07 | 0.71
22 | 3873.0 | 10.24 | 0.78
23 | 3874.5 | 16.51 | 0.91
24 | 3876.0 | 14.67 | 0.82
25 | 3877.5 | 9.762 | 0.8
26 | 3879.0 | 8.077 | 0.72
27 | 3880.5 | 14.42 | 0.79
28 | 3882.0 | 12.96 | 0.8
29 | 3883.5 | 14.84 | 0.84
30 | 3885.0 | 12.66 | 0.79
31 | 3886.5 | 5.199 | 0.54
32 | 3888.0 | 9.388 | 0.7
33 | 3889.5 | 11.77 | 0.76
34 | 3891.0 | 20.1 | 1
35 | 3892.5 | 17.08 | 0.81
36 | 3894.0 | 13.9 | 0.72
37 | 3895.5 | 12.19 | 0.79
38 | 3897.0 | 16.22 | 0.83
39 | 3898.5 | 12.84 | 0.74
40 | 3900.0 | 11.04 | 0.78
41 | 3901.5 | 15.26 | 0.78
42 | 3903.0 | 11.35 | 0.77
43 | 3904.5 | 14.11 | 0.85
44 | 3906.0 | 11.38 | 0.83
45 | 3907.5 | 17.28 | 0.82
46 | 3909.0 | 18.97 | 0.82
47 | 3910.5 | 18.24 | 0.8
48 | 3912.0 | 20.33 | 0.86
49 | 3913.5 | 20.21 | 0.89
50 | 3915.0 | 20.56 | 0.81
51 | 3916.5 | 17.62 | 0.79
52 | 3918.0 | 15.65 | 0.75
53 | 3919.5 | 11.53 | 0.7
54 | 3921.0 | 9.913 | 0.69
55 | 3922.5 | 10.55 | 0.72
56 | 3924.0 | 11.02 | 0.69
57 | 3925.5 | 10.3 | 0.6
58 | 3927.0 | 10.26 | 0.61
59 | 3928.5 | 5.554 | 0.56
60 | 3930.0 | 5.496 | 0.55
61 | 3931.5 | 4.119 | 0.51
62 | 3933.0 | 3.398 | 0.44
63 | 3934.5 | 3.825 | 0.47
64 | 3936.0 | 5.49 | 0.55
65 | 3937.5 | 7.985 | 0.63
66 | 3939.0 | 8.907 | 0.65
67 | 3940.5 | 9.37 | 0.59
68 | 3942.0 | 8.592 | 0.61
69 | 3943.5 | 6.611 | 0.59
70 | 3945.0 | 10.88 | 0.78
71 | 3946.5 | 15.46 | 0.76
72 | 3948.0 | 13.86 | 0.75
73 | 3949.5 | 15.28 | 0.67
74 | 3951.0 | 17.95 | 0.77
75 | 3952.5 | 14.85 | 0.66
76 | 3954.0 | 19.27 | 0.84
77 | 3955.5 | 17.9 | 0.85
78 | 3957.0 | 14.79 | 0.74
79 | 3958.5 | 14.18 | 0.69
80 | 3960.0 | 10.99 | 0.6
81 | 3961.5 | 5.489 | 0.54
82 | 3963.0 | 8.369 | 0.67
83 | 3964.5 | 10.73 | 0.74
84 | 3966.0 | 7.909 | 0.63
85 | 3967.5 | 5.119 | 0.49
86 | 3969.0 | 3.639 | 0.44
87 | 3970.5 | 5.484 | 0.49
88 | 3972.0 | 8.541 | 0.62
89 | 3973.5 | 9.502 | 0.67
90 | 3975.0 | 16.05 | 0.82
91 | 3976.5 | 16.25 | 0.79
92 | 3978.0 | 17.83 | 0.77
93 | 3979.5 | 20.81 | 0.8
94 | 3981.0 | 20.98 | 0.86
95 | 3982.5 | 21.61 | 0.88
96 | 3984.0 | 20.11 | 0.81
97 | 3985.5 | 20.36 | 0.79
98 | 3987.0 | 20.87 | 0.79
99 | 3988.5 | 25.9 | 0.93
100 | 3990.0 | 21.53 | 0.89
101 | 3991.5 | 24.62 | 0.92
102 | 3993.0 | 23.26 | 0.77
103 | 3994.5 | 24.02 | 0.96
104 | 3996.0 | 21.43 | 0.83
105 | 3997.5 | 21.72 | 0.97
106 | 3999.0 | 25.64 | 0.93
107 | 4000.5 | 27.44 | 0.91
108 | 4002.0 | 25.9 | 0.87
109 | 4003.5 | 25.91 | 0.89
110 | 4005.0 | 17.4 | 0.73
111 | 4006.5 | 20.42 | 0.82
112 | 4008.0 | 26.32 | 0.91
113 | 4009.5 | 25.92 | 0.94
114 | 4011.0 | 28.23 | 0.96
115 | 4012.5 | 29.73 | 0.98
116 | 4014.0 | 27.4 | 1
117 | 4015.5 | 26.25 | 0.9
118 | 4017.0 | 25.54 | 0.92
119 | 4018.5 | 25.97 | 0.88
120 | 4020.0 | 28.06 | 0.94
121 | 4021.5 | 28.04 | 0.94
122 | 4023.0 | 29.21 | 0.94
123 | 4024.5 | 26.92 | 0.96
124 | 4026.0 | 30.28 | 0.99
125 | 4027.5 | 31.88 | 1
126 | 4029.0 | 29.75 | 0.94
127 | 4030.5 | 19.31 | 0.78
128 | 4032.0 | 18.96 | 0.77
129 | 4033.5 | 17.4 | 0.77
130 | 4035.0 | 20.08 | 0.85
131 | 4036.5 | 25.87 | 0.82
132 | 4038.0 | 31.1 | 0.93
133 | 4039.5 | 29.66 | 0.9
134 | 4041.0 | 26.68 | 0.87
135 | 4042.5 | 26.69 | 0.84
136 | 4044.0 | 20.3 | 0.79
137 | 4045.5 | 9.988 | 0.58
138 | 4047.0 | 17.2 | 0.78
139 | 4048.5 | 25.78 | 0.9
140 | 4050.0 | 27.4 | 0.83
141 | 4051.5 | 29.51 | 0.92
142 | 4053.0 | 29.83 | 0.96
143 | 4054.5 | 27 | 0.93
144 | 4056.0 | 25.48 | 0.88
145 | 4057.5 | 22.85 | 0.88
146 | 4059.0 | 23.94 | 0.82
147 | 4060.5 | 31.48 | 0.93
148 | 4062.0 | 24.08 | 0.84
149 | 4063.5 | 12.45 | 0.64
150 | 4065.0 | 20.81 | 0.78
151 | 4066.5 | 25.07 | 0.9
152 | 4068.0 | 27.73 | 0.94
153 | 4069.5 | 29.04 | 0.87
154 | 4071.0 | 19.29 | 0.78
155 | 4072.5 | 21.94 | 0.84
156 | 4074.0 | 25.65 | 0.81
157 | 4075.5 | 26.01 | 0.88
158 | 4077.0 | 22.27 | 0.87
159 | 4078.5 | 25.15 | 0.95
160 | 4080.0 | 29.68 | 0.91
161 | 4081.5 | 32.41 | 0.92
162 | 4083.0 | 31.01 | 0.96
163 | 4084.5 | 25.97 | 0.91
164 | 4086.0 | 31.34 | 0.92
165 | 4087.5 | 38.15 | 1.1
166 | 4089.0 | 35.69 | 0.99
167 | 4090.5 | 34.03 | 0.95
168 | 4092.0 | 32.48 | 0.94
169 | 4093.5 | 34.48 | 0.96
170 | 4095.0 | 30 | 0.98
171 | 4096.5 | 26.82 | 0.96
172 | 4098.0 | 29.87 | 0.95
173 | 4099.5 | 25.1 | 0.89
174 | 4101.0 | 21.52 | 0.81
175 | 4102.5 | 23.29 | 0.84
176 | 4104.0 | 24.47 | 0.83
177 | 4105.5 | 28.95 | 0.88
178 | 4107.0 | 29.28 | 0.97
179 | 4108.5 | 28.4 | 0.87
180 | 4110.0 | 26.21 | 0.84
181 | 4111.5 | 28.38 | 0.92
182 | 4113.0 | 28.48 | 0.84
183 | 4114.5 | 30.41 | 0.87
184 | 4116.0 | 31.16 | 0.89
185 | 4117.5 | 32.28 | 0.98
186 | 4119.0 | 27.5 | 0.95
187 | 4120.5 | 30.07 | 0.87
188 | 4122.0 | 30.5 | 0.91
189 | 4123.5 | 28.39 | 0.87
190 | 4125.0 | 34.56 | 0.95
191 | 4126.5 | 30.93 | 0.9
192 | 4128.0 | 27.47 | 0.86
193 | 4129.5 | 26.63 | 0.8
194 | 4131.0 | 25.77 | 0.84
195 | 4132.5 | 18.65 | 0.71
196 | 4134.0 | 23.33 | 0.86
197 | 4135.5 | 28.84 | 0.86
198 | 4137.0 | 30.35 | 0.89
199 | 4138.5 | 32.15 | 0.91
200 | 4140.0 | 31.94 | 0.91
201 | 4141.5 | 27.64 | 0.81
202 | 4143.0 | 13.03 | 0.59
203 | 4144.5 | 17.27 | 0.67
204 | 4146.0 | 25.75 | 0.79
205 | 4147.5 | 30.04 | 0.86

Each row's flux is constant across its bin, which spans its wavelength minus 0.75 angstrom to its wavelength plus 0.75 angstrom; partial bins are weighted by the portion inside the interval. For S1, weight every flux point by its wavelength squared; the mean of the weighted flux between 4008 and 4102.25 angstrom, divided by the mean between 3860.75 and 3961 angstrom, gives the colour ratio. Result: 2.3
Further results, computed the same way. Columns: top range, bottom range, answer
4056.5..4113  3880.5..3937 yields 2.38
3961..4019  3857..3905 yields 1.69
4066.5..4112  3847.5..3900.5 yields 2.58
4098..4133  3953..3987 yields 2.20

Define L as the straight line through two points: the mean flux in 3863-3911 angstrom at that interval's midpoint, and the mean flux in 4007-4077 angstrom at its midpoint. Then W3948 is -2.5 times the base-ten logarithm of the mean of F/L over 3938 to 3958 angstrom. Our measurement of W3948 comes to 0.33 mag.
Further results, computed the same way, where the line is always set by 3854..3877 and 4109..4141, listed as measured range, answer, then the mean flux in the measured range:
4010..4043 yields -0.20 mag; 26.5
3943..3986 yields 0.31 mag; 13.5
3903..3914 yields -0.18 mag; 16.7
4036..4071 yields -0.03 mag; 24.7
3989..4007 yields -0.16 mag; 23.4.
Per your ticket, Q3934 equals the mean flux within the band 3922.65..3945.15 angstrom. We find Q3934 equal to 7.45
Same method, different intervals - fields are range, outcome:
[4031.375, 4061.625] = 24.4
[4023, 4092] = 26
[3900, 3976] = 11.6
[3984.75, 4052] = 24.7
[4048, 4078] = 24.9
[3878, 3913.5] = 14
